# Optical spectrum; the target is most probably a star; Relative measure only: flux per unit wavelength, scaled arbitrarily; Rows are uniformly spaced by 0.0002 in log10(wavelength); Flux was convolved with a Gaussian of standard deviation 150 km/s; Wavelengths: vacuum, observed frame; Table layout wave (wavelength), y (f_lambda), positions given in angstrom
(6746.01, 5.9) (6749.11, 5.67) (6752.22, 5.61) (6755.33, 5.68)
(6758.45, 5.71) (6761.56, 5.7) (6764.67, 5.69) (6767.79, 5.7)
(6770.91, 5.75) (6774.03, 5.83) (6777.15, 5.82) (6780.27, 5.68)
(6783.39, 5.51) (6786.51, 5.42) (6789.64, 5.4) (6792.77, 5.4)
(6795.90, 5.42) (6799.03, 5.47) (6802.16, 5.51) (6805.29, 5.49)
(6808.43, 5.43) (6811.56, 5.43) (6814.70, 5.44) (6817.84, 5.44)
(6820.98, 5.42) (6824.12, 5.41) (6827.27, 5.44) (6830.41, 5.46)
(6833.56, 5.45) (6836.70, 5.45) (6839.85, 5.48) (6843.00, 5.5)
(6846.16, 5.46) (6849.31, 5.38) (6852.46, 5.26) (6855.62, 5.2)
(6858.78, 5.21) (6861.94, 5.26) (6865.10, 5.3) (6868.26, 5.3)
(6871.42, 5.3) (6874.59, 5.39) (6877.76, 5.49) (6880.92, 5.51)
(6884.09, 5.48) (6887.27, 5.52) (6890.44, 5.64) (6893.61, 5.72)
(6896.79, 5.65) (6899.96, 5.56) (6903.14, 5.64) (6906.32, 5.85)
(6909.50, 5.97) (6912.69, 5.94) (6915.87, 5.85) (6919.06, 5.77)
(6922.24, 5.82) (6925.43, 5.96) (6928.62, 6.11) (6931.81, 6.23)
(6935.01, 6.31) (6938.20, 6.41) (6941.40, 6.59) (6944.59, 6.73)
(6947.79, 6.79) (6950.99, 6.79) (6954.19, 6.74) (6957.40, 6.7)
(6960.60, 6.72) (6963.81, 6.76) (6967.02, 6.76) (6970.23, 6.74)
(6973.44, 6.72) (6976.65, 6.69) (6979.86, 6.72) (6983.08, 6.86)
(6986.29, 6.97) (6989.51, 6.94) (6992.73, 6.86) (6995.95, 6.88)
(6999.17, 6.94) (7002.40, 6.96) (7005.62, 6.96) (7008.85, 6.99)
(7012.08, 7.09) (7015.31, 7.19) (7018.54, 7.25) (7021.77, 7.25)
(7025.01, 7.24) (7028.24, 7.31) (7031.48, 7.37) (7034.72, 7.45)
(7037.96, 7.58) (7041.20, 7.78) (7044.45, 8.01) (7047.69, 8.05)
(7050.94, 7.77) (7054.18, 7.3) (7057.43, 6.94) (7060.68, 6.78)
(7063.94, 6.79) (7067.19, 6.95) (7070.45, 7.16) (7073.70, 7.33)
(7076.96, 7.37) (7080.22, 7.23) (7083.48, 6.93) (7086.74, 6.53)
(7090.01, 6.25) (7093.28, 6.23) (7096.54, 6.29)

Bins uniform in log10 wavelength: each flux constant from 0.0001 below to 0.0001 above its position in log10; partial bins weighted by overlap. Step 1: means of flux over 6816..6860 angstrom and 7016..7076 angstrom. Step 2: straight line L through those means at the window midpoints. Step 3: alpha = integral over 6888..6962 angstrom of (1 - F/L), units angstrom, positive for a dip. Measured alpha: 0.9 angstrom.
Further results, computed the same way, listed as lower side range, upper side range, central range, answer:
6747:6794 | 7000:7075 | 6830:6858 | 3.2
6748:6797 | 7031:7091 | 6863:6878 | 2.0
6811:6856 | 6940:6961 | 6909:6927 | 1.4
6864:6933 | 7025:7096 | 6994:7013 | -0.9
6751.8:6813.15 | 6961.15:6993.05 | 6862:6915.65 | 5.8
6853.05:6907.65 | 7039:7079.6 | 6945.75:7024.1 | -3.9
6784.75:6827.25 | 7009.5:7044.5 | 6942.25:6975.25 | 0.2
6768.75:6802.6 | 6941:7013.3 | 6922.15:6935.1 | 0.8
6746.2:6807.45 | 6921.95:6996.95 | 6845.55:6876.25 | 3.9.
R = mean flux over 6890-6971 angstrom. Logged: 6.23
